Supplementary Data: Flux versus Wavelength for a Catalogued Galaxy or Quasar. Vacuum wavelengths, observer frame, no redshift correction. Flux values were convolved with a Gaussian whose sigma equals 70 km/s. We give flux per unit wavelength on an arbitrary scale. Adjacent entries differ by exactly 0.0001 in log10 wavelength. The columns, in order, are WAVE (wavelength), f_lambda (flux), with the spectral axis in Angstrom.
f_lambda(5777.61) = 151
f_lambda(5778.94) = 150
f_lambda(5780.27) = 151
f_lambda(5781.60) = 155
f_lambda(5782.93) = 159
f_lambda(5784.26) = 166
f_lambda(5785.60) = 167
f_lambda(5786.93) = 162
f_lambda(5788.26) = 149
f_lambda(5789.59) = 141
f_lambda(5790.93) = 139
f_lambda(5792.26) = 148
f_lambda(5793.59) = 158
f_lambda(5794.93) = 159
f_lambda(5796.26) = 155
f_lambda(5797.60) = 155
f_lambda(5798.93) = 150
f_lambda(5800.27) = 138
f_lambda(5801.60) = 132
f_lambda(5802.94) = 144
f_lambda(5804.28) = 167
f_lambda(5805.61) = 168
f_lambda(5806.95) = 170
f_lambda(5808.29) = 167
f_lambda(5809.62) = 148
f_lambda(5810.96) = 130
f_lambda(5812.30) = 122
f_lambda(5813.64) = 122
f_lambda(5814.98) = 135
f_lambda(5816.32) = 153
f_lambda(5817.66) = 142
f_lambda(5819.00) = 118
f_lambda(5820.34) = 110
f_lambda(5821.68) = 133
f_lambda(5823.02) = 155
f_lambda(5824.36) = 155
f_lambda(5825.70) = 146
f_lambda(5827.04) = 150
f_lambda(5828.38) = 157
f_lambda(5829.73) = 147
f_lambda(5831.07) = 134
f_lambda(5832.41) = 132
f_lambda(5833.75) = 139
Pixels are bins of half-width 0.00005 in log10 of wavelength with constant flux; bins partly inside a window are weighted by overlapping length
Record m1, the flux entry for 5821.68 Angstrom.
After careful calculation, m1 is 133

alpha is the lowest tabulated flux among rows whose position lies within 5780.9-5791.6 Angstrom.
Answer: 139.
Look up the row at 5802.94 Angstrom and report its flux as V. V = 144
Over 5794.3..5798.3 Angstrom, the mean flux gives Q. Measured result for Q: 156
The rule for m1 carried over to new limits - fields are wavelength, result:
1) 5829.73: 147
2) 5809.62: 148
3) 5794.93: 159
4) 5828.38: 157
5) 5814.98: 135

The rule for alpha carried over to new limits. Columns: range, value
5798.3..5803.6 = 132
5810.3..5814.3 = 122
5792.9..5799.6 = 150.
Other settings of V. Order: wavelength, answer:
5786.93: 162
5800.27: 138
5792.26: 148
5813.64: 122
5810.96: 130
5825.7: 146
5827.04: 150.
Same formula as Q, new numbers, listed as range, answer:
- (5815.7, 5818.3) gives 147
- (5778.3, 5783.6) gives 154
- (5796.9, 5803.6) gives 144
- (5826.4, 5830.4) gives 151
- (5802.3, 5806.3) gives 160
